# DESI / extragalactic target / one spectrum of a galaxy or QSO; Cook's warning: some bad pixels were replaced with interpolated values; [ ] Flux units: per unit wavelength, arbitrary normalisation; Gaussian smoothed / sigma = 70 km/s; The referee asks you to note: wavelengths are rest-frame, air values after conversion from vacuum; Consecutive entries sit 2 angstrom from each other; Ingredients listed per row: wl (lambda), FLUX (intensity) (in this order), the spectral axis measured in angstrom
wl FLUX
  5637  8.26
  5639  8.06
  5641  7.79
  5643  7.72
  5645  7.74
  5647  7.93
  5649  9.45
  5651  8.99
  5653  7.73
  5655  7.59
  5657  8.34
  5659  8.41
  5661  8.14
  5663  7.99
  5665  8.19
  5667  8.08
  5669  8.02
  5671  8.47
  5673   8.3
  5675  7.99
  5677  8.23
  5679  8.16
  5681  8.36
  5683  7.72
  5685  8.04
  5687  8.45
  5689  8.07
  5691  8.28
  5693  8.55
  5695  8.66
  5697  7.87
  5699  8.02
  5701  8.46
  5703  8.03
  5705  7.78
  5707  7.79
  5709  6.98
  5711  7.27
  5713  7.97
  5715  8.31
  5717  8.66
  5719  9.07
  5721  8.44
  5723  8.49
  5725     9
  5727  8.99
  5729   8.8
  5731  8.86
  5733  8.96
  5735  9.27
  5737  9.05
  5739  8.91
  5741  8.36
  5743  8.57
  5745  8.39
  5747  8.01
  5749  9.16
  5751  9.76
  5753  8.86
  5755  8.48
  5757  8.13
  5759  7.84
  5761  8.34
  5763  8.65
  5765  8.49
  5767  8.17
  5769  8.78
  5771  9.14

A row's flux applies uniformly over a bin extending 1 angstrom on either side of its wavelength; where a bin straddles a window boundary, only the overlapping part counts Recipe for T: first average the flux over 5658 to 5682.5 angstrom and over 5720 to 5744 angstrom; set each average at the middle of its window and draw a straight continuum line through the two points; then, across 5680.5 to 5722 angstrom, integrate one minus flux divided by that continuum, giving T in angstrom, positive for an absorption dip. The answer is 1.8 angstrom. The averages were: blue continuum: 8.19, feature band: 8.13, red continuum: 8.81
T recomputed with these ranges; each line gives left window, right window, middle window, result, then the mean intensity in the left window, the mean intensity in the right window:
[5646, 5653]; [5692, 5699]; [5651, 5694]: 1.6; 8.64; 8.31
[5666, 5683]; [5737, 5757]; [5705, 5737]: 0.2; 8.17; 8.71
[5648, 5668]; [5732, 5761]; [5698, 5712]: 1.2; 8.29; 8.68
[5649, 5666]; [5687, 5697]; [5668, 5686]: 0.3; 8.25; 8.34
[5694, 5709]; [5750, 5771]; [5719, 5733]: -0.9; 8.01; 8.58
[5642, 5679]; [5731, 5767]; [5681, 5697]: 0.2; 8.18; 8.65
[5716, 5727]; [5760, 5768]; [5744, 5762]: -0.1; 8.76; 8.41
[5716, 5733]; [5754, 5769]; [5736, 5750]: -0.1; 8.8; 8.33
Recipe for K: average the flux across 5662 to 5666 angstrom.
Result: 8.09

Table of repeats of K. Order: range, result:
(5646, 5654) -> 8.52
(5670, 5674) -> 8.39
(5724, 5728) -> 9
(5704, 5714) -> 7.56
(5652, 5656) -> 7.66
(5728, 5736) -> 8.97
